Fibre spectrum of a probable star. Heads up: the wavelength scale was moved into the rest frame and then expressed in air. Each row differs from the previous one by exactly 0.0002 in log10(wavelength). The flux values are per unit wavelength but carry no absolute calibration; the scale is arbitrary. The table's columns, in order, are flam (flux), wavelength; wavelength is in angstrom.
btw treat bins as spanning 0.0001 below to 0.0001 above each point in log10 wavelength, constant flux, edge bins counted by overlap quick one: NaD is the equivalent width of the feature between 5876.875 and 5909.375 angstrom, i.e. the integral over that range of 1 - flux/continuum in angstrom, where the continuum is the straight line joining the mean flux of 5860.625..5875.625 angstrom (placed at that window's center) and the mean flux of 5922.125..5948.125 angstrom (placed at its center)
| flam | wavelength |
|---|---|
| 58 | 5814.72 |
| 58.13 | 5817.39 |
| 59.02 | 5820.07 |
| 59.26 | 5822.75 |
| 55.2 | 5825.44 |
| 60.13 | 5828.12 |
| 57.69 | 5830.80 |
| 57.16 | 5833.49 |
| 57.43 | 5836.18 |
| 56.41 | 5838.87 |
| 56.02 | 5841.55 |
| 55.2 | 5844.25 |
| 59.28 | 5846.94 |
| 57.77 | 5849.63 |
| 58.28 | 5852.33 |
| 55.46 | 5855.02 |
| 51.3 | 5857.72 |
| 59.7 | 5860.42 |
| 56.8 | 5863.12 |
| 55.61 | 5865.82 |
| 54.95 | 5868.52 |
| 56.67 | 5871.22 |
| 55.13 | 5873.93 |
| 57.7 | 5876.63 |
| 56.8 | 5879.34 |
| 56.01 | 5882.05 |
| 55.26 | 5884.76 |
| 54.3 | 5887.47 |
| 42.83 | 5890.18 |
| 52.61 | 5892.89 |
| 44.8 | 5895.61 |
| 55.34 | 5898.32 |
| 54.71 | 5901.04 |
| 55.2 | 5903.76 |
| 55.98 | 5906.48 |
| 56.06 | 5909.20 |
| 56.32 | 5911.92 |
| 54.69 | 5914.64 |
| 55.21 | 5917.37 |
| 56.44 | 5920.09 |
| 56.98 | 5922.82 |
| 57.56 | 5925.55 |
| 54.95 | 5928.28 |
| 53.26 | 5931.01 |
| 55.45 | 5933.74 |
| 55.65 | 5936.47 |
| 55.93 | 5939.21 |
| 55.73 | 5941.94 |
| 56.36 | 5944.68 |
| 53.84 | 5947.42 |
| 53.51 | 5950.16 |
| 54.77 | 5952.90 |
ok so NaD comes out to 1.50 angstrom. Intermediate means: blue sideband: 56.2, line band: 53.4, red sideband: 55.6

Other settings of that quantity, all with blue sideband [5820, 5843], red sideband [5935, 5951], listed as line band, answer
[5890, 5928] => 1.10 angstrom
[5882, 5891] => 0.68 angstrom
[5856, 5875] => 0.35 angstrom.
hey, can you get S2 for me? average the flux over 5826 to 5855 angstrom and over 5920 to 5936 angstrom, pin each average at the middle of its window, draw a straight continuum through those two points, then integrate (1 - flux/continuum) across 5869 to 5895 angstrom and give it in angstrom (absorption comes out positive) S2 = 1.2 angstrom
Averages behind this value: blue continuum 57.4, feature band 53.9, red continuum 55.7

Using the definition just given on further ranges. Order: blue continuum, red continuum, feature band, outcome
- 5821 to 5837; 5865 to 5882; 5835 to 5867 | 0.22 angstrom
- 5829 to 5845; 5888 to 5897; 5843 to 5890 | -3.74 angstrom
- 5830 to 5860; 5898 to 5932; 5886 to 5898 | 1.43 angstrom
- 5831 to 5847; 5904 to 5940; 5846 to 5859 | 0.05 angstrom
